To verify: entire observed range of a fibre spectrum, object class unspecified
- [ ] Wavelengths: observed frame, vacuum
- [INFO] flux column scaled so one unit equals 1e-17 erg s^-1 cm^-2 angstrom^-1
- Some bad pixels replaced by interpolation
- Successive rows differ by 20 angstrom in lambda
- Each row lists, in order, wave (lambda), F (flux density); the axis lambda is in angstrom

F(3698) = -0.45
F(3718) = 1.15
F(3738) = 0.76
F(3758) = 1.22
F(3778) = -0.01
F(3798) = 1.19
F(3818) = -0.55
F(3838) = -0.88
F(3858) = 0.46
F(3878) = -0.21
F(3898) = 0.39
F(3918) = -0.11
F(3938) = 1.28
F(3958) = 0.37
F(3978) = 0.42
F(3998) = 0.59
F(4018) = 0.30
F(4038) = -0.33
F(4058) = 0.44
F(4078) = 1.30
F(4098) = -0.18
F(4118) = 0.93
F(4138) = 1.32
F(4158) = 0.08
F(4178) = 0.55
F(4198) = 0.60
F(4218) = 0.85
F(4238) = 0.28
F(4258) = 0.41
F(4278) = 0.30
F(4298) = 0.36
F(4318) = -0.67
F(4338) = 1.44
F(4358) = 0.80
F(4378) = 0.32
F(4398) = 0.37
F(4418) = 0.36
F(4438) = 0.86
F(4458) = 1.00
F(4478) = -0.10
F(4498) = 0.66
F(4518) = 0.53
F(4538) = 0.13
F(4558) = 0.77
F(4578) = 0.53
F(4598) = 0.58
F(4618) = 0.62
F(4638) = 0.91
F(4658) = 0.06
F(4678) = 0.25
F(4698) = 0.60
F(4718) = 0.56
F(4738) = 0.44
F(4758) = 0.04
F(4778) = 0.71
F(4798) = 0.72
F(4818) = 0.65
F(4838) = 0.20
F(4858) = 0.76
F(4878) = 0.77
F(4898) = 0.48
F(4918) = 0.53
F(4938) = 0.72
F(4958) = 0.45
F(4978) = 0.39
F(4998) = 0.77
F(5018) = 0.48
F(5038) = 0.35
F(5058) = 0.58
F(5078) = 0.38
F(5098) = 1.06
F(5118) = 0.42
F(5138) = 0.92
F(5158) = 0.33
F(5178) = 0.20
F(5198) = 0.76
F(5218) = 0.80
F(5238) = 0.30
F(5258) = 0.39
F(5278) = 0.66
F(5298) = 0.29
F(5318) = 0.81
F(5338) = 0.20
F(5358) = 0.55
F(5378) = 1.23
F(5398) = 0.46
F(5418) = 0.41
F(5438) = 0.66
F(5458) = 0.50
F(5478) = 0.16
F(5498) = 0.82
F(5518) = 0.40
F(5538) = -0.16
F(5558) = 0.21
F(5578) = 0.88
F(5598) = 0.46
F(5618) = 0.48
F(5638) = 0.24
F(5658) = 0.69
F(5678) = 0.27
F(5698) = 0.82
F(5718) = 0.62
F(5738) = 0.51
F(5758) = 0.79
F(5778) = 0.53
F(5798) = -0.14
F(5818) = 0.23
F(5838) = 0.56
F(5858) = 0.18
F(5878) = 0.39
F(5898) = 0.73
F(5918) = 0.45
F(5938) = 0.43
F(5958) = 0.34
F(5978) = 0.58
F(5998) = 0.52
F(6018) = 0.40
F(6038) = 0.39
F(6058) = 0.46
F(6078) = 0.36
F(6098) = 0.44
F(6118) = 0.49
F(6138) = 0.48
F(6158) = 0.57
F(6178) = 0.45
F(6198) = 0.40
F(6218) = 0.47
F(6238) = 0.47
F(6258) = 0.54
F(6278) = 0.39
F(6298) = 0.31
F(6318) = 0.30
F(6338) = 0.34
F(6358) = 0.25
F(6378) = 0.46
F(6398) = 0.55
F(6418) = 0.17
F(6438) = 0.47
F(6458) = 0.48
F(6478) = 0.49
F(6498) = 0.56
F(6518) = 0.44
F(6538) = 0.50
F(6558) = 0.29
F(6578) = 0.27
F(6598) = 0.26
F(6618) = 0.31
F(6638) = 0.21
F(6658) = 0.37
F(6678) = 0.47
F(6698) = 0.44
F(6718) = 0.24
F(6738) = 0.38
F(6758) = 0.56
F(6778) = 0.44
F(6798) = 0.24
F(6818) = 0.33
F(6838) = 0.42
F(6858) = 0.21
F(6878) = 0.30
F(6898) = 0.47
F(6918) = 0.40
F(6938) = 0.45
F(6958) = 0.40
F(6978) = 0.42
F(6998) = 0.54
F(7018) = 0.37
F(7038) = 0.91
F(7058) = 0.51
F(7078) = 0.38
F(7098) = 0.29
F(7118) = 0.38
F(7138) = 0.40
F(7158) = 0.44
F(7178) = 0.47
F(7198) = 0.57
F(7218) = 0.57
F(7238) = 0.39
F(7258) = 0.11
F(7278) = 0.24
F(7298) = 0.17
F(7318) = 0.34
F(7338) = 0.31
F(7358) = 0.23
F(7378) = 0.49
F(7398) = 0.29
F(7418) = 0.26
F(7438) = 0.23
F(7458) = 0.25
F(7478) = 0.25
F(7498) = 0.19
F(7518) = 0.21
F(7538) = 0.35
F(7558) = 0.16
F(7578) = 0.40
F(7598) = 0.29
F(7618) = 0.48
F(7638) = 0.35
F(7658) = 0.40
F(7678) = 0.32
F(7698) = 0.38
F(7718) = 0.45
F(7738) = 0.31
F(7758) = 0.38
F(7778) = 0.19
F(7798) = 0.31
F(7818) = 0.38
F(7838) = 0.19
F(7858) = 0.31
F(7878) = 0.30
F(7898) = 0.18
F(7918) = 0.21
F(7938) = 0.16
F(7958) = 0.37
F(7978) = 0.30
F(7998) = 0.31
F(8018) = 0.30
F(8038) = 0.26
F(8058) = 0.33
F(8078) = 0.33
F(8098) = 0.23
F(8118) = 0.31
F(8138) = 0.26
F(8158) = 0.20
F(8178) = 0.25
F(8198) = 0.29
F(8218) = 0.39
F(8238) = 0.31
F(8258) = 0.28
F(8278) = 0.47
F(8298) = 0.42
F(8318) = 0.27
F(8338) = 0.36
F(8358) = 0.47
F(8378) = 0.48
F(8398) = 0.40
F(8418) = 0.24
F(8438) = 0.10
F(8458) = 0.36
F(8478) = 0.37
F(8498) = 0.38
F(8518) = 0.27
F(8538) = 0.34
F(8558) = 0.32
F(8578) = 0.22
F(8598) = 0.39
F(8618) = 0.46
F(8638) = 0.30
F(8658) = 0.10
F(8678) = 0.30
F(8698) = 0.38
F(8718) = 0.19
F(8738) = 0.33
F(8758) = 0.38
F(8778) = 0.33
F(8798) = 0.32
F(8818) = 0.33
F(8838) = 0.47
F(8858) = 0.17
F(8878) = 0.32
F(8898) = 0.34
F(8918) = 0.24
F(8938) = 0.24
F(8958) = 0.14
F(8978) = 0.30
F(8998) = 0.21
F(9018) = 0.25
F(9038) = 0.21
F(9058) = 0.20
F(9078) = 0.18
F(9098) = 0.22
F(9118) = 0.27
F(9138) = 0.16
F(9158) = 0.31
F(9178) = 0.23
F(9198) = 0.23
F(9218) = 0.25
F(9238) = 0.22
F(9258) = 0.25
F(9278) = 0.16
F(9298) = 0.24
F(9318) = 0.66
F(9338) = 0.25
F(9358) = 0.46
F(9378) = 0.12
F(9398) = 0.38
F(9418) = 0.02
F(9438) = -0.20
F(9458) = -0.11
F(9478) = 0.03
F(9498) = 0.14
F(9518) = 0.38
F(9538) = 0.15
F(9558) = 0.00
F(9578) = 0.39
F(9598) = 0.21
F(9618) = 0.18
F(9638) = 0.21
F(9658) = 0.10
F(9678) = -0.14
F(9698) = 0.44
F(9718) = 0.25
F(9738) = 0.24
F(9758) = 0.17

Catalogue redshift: 0.073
